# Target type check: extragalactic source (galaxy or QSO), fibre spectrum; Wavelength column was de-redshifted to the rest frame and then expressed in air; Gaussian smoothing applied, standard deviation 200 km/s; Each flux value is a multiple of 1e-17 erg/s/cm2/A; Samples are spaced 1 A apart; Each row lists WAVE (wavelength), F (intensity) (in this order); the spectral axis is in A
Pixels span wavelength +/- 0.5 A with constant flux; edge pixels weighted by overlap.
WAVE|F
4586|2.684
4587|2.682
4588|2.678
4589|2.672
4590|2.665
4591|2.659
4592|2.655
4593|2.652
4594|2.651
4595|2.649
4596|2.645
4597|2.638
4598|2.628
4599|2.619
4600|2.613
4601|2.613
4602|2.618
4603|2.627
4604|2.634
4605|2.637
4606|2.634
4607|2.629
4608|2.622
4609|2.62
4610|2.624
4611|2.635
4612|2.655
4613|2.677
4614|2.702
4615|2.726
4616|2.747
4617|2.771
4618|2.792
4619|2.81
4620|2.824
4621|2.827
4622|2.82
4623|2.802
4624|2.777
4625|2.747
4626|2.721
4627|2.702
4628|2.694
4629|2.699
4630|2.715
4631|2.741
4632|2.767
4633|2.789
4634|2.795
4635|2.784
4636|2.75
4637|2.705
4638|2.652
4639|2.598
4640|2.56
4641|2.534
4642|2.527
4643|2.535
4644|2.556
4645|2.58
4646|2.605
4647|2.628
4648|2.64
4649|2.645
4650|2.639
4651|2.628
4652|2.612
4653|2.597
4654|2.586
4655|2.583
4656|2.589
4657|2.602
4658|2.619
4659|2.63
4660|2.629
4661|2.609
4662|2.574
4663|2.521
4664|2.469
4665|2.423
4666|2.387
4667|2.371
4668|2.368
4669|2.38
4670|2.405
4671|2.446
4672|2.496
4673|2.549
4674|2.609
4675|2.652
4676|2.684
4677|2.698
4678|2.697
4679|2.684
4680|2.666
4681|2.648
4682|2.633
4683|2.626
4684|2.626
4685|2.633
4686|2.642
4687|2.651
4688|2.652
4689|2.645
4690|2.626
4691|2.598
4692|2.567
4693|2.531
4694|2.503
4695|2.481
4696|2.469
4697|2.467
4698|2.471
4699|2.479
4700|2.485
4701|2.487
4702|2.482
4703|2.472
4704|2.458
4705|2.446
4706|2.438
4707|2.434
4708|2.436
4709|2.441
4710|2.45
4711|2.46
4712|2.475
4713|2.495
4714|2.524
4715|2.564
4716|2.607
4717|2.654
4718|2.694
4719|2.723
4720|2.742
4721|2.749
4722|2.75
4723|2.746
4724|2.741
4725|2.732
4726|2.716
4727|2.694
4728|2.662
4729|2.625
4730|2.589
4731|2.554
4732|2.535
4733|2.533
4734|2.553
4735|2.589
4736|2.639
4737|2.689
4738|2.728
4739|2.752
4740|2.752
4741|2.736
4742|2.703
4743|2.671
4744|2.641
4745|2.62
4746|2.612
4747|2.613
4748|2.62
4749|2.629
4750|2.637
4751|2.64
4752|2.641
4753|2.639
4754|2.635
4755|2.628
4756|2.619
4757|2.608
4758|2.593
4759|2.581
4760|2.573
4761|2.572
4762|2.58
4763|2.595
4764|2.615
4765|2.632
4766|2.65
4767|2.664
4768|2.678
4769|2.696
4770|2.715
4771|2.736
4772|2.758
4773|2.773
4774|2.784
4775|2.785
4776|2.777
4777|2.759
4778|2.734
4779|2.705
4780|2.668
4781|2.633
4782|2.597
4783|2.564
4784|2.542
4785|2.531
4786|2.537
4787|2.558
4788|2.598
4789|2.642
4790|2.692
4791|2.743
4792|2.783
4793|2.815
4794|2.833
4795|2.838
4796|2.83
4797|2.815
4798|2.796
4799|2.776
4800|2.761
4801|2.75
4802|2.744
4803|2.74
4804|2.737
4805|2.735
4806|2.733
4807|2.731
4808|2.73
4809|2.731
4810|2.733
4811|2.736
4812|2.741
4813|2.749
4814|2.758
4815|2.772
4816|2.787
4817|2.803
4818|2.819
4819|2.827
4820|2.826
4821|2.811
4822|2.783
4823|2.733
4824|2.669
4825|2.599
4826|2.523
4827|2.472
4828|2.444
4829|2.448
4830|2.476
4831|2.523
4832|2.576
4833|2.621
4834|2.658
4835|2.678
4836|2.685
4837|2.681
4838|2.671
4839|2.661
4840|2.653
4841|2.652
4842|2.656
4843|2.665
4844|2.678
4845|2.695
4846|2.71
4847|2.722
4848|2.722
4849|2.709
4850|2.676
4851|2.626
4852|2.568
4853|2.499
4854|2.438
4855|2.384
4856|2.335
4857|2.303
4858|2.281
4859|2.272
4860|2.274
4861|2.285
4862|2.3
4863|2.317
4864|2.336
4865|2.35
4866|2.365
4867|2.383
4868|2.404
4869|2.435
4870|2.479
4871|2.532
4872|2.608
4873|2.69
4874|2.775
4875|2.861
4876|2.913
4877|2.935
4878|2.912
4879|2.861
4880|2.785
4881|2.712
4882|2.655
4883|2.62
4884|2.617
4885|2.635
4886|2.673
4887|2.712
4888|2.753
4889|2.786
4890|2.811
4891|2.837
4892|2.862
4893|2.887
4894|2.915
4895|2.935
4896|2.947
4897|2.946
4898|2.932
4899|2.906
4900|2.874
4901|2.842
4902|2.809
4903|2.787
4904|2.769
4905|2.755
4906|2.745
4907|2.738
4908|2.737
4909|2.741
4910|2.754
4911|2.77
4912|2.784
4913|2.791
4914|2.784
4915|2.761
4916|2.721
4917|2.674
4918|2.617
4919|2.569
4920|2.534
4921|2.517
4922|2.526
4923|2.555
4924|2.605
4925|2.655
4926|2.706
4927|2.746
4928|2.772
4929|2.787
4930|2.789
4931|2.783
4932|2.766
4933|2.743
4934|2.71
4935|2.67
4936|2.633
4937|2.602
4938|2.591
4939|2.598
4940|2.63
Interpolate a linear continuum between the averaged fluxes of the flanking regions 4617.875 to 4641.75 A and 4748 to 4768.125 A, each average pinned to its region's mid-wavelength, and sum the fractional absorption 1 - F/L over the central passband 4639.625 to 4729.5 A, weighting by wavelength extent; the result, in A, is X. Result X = 3.7 A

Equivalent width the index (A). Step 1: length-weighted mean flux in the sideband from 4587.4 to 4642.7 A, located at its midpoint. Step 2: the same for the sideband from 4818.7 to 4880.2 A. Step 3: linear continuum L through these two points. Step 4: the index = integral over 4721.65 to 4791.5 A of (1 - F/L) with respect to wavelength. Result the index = -0.7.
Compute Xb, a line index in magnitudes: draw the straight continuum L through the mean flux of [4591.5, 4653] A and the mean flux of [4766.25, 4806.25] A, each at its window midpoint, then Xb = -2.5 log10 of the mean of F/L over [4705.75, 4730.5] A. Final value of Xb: 0.04 mag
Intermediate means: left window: 2.67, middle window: 2.61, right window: 2.71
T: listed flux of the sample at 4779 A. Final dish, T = 2.705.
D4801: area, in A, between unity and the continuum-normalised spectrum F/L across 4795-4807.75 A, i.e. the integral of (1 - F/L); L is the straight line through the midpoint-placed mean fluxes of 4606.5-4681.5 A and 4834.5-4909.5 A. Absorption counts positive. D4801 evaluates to -0.5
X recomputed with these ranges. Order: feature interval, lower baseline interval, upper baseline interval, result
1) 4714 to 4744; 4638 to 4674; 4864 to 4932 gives -0.8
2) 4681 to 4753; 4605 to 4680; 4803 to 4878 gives 0.8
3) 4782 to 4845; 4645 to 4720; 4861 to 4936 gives -1.1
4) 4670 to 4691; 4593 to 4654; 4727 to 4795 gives 0.3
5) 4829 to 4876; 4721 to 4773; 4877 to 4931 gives 3.1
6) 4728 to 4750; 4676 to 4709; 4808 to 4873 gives -0.6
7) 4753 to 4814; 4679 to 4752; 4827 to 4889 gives -2.4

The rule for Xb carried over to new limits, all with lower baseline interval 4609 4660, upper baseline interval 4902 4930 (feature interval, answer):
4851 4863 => 0.142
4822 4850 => 0.026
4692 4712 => 0.090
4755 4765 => 0.038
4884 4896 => -0.039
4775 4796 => 0.003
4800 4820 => -0.025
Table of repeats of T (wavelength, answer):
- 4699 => 2.479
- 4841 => 2.652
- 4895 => 2.935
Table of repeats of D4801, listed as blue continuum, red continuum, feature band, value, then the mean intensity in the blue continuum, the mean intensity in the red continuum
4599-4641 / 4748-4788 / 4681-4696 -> 0.4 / 2.7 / 2.65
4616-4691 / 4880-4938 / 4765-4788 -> 0.1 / 2.63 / 2.74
